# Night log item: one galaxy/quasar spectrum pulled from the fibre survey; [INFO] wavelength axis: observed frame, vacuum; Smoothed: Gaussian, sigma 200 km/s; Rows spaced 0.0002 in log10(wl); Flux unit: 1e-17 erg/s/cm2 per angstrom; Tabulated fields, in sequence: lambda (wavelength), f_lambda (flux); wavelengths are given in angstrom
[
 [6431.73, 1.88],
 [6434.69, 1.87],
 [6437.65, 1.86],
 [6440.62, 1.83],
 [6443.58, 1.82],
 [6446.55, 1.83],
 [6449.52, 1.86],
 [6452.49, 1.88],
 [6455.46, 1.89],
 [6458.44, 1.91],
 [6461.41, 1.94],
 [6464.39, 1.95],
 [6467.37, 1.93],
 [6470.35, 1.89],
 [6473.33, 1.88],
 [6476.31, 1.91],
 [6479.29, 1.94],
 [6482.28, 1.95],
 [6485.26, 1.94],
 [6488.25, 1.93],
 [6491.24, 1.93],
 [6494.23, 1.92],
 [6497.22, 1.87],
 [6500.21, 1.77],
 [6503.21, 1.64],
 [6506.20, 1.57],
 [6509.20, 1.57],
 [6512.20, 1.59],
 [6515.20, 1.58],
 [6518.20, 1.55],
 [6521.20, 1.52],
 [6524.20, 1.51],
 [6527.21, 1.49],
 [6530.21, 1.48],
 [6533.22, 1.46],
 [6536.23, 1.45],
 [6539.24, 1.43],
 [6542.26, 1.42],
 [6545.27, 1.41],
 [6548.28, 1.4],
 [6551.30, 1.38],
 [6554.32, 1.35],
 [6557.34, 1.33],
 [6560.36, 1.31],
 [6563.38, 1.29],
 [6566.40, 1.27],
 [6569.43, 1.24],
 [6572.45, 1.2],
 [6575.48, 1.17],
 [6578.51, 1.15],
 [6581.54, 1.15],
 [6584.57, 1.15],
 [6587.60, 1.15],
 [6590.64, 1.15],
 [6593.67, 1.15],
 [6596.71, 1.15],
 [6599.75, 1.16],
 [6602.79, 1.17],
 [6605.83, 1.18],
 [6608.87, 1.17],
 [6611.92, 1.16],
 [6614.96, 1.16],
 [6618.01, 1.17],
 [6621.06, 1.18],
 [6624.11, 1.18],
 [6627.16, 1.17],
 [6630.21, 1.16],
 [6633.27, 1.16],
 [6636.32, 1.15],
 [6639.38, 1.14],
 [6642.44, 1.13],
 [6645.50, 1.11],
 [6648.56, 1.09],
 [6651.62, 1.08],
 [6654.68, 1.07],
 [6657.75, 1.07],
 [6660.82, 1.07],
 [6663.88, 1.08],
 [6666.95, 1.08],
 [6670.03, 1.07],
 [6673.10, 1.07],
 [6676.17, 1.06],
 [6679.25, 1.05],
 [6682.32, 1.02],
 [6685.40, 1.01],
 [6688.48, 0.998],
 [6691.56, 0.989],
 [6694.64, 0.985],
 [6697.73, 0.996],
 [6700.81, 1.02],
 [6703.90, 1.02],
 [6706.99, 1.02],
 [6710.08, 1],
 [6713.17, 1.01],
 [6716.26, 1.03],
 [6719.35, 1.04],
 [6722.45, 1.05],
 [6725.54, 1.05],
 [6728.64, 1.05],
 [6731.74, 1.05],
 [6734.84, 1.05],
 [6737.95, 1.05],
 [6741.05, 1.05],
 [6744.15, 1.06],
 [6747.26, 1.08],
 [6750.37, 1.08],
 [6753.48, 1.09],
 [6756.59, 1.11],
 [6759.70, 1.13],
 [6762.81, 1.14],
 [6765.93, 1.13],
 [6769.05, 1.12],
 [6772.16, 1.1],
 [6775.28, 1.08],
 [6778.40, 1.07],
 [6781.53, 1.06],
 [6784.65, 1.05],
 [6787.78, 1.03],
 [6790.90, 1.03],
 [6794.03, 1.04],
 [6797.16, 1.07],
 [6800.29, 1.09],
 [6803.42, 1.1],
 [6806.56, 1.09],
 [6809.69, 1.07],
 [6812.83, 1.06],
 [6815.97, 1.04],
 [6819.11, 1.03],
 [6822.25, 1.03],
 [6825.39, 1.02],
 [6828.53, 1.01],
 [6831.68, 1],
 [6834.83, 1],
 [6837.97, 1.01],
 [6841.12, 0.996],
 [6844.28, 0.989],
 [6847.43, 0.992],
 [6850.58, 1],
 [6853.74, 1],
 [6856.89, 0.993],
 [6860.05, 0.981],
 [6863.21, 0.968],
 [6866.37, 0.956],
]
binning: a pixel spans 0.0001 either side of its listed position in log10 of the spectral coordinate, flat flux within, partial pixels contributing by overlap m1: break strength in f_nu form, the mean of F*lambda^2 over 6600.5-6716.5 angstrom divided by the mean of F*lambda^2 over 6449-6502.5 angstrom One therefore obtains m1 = 0.6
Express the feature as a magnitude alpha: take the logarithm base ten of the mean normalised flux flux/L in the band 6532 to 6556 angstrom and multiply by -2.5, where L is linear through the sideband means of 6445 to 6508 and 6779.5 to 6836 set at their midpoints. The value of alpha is 0.204 mag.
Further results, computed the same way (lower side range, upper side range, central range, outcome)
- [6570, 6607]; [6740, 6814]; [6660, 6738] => 0.08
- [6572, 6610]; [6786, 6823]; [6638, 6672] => 0.04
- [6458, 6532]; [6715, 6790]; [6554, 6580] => 0.25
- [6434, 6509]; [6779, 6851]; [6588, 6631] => 0.30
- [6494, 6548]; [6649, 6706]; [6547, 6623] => 0.11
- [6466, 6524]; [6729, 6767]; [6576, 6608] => 0.29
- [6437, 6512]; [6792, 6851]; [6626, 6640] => 0.27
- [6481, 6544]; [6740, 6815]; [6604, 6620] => 0.22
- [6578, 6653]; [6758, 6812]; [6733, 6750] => 0.04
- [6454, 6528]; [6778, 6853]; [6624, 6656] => 0.26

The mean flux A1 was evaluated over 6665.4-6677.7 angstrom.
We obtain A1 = 1.07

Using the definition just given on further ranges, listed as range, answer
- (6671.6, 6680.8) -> 1.06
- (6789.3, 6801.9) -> 1.06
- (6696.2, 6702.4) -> 1.01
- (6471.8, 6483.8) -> 1.92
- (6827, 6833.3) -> 1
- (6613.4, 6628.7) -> 1.17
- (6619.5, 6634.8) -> 1.17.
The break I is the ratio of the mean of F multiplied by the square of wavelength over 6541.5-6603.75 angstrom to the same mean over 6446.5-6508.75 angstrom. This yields 0.69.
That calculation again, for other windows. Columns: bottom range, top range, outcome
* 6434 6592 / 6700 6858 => 0.71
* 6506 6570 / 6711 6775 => 0.80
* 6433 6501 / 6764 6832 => 0.62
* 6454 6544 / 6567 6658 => 0.69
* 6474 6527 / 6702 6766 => 0.65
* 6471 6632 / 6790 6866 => 0.78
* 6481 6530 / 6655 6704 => 0.64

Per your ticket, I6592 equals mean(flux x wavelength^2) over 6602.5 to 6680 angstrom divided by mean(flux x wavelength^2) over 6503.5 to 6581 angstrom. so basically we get 0.82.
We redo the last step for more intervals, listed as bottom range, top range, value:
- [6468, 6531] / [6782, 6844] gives 0.66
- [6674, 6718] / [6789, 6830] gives 1.07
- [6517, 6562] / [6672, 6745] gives 0.76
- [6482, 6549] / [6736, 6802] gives 0.72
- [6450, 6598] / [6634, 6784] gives 0.73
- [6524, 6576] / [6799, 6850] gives 0.82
